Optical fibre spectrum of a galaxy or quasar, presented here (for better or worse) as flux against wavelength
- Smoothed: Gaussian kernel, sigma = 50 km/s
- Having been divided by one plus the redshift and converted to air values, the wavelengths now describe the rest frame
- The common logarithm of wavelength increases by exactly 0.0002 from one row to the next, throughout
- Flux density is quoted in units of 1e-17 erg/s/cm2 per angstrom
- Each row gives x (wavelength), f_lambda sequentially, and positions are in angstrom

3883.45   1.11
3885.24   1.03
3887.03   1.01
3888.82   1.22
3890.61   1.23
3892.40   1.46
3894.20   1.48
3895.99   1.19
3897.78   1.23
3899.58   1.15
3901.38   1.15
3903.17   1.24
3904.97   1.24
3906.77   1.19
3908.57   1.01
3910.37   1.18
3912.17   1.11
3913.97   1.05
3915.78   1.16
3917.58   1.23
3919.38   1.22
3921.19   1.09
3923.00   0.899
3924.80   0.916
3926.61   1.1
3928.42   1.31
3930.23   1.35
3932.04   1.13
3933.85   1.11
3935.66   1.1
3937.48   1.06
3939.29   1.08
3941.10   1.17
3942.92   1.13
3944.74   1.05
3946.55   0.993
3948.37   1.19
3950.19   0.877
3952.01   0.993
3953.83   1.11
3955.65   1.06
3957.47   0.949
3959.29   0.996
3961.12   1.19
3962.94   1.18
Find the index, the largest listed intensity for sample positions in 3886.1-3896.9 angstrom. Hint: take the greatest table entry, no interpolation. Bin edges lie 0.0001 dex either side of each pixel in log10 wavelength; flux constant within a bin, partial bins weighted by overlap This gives 1.48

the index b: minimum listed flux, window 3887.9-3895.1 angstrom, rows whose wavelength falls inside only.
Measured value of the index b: 1.22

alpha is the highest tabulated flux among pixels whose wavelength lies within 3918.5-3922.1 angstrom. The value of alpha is 1.22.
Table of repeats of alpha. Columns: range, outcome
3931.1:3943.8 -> 1.17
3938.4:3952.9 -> 1.19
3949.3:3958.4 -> 1.11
